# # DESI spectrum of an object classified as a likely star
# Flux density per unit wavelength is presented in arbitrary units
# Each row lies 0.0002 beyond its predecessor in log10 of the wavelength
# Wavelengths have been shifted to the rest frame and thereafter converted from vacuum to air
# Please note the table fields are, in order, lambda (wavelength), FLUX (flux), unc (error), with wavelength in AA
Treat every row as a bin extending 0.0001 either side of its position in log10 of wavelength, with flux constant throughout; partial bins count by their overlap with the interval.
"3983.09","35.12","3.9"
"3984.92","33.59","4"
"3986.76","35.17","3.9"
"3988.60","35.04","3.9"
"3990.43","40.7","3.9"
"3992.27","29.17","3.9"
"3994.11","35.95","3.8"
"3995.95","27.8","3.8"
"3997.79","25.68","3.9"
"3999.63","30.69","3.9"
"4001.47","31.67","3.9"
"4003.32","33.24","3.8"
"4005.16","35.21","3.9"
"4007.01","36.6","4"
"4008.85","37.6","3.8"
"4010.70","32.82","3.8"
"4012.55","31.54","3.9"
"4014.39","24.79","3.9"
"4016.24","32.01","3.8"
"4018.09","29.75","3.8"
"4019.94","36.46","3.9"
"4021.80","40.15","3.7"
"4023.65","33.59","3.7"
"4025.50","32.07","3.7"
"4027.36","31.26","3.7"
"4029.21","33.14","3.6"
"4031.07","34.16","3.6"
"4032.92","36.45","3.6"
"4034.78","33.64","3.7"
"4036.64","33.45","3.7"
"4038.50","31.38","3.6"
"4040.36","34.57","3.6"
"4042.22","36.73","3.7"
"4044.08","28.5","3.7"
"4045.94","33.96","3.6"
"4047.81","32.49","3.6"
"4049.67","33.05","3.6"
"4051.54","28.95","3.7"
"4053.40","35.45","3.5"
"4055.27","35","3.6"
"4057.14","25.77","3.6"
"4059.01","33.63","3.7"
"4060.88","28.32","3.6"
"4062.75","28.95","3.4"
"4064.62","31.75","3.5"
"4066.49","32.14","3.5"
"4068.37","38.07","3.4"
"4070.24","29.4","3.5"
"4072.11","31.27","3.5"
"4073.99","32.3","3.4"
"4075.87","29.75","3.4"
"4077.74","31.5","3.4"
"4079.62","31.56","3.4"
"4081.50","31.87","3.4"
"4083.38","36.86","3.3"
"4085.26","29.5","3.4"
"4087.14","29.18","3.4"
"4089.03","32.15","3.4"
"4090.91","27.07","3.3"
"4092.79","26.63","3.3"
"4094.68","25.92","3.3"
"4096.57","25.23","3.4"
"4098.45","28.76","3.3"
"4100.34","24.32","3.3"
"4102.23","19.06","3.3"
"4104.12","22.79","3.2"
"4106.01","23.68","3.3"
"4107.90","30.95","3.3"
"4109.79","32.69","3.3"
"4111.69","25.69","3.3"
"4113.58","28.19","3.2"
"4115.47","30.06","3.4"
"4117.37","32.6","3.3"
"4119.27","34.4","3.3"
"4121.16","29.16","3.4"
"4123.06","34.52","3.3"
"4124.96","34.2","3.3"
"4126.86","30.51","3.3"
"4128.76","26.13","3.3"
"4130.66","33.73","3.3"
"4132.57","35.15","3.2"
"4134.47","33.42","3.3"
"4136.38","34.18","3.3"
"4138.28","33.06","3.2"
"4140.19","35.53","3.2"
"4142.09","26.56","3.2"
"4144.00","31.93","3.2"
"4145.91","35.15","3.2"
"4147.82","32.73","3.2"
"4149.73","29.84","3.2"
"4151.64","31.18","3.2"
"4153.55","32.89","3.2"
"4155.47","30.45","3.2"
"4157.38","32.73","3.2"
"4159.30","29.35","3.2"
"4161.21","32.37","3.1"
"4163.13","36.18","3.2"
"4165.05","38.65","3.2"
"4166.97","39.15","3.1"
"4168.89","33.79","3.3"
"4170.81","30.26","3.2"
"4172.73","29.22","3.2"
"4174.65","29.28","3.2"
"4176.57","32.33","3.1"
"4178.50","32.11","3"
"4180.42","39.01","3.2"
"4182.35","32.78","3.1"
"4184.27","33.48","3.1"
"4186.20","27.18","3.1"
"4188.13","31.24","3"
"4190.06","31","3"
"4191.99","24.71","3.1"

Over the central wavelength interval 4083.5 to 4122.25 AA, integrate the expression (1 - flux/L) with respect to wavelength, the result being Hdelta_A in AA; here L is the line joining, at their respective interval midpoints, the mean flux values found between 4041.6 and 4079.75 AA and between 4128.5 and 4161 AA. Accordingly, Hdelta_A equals 4.7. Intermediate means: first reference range 31.8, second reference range 32.1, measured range 28.1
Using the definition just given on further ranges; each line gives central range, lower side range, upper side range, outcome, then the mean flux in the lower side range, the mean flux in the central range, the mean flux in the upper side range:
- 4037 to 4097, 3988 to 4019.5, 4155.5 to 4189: 2.36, 32.4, 31.3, 32.8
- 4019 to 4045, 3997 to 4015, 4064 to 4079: -1.50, 32.2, 34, 32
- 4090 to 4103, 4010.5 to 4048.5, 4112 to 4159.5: 2.79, 33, 25.4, 31.9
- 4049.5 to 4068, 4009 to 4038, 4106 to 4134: 0.53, 33.1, 31.4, 31.1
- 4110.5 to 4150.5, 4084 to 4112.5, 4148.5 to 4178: -2.73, 27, 31.8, 32.5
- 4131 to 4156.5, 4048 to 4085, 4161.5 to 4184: 0.60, 31.8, 32.5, 33.8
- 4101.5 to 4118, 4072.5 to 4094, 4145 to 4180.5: 2.16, 30.7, 27.3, 32.8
